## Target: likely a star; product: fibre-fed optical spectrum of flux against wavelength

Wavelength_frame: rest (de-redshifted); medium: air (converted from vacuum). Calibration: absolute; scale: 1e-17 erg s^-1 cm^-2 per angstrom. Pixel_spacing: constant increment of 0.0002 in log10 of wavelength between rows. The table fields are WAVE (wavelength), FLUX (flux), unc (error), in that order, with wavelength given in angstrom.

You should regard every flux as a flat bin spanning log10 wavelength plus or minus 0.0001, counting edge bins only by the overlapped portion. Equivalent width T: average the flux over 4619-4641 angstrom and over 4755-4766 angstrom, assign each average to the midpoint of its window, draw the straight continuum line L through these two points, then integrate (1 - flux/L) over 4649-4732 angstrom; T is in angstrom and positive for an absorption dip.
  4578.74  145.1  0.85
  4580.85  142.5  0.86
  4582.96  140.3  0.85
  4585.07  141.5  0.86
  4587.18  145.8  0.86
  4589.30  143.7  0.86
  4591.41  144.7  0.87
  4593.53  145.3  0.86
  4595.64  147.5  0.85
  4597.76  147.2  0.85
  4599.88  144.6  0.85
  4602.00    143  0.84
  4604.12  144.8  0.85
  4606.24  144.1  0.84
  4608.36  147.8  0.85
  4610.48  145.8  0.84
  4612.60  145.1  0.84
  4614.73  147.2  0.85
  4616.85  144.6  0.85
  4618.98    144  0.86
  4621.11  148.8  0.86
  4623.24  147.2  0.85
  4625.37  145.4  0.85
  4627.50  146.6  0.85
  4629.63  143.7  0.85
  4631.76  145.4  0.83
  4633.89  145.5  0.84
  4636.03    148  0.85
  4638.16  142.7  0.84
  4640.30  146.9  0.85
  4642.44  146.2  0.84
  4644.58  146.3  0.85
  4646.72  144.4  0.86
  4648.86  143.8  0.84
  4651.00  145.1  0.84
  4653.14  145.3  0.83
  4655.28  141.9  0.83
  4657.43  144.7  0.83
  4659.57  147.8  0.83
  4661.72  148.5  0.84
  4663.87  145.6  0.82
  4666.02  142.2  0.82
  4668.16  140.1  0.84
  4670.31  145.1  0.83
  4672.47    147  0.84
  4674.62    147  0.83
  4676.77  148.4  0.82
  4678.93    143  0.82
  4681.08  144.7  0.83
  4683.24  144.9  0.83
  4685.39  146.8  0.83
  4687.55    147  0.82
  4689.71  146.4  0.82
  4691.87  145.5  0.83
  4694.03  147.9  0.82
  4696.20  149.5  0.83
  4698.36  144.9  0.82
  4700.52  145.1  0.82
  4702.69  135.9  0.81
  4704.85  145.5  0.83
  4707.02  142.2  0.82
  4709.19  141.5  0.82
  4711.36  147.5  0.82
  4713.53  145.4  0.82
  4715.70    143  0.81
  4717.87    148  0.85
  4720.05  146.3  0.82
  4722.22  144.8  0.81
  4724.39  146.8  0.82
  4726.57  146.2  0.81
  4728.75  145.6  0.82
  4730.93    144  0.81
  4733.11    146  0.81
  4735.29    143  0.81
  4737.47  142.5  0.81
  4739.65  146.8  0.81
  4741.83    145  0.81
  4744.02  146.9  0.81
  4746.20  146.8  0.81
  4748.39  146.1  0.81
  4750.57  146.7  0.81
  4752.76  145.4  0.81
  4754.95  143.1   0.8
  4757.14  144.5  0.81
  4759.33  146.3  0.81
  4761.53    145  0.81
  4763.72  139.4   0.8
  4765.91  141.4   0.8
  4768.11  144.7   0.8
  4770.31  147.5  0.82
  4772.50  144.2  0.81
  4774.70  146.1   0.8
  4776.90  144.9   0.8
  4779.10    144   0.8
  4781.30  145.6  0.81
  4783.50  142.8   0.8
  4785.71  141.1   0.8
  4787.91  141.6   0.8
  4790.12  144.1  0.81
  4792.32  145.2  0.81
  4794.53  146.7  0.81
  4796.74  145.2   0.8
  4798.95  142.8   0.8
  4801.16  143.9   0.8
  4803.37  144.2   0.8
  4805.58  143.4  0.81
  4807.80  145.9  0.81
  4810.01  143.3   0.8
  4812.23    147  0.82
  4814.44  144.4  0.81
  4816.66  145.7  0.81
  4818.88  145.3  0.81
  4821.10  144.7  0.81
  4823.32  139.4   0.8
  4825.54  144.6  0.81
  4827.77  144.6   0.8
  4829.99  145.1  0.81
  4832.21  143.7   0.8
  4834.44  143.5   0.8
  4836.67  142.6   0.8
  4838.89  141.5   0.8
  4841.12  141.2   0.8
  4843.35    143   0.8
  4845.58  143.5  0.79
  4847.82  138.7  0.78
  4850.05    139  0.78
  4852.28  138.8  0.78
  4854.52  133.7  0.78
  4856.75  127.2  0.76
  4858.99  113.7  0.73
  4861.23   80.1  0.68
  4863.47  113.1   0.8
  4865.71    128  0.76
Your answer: -0.2 angstrom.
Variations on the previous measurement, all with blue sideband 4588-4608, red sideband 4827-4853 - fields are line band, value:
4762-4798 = -0.29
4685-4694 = -0.16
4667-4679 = -0.09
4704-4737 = -0.33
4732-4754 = -0.34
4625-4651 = -0.15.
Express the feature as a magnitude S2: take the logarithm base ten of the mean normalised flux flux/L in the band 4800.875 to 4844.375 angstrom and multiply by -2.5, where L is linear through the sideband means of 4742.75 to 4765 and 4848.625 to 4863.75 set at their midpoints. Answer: -0.12 mag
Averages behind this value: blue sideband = 145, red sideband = 122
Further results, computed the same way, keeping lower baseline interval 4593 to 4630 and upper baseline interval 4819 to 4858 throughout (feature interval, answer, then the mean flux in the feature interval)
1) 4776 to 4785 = -0.02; 144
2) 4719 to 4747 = -0.02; 145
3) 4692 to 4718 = -0.01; 145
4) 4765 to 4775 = -0.02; 145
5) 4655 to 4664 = -0.01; 146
